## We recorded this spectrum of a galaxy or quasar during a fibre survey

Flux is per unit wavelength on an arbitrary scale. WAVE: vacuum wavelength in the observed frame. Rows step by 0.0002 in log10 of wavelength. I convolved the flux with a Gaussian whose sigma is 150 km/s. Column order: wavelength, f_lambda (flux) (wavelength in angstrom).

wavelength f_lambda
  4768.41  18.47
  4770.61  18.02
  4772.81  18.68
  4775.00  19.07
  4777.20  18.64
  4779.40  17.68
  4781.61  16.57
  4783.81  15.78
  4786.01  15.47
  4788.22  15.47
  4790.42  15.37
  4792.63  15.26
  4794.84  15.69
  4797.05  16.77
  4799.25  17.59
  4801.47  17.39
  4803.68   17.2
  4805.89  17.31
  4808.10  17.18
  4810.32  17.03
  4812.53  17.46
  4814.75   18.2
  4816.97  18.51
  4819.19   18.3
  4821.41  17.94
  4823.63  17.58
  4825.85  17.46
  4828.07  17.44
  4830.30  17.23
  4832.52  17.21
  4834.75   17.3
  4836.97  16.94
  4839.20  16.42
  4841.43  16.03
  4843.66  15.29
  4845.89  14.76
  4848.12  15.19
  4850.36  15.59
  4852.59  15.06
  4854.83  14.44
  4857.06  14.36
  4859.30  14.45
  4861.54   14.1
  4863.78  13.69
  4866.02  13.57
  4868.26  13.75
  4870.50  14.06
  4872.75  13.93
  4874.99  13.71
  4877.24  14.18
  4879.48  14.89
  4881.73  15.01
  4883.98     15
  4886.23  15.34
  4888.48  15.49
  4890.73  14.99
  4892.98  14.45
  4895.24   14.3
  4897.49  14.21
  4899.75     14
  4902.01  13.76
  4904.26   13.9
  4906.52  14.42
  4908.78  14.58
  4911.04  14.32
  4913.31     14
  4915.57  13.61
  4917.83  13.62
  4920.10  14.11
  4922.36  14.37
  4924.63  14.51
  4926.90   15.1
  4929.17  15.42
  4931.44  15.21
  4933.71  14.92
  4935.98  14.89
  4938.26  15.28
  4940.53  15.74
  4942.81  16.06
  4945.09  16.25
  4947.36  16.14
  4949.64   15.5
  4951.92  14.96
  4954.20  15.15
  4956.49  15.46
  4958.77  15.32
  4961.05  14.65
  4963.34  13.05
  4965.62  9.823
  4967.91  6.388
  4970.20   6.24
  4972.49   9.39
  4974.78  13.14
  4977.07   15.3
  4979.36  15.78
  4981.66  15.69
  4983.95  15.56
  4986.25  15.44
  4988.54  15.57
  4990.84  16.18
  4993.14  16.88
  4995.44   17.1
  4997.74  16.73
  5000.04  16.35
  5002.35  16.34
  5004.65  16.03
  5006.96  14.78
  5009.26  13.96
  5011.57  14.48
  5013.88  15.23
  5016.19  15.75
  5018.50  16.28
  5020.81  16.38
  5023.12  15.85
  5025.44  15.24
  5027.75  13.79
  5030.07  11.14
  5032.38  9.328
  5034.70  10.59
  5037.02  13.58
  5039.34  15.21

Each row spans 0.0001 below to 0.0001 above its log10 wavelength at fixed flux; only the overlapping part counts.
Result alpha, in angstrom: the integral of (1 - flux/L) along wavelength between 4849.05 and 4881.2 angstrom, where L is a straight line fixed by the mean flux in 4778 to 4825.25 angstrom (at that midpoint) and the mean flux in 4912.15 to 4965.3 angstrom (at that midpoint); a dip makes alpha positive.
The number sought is 3.41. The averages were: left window 17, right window 14.8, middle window 14.3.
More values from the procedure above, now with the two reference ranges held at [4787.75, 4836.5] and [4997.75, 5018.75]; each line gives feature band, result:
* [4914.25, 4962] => 3.0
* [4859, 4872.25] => 2.2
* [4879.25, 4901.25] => 2.3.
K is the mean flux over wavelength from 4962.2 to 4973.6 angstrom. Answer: 8.98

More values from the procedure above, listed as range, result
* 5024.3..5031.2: 13.4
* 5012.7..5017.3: 15.5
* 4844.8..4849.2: 15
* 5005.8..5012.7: 14.4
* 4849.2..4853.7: 15.3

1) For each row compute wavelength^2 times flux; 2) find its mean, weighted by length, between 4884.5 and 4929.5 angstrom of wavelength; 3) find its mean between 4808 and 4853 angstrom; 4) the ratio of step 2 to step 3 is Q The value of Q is 0.88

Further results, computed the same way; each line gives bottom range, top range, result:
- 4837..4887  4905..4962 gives 1.05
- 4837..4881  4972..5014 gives 1.11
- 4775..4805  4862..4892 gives 0.90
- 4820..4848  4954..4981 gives 0.78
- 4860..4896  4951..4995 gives 0.99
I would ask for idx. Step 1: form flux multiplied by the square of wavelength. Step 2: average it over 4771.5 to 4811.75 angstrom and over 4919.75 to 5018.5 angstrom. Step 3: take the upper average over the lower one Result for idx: 0.93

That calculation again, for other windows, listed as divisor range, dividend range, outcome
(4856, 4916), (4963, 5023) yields 1.05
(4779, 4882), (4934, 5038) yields 0.96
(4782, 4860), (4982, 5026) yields 1.03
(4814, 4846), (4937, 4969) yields 0.87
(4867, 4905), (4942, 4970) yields 0.98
